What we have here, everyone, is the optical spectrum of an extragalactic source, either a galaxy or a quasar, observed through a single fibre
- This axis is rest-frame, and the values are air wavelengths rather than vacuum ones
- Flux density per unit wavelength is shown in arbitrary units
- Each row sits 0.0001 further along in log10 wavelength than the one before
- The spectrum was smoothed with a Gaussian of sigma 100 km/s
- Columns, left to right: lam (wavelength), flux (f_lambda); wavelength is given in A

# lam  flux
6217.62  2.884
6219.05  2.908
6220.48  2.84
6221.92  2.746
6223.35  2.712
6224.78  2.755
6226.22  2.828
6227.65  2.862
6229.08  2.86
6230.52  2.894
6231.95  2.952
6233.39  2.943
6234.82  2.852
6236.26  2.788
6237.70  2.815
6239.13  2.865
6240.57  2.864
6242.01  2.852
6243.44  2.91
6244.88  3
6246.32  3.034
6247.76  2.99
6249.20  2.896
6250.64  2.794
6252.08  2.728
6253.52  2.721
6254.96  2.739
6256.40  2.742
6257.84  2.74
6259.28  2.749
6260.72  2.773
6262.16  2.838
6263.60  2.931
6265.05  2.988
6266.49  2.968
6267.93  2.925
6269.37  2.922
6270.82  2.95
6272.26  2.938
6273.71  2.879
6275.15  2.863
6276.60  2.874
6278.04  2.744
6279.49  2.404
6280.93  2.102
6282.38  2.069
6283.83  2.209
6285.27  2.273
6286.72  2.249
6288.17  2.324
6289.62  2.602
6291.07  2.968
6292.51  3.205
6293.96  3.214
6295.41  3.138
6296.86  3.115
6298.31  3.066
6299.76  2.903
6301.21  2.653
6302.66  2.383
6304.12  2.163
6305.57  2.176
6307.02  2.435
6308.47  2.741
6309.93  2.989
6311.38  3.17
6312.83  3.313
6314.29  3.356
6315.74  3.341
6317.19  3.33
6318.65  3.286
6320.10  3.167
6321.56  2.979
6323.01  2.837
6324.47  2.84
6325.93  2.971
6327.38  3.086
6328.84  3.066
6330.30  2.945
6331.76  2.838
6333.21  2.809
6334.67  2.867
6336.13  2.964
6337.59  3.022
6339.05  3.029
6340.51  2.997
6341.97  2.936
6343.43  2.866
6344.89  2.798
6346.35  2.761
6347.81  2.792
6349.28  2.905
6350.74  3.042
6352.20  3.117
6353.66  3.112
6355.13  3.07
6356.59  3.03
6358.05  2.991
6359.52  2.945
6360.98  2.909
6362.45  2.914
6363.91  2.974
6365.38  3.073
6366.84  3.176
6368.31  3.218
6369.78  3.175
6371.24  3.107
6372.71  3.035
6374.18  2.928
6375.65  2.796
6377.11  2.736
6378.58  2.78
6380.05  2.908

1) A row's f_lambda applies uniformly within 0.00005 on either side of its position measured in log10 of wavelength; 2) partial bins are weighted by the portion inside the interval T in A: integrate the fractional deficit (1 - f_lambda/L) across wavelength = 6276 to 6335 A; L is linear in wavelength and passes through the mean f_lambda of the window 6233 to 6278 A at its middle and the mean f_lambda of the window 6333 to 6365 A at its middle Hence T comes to 2.1 A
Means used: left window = 2.86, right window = 2.95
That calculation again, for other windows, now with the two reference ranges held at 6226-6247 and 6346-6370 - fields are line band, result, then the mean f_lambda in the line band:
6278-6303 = 2.5 A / 2.65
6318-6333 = -0.1 A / 2.99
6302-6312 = 1.3 A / 2.57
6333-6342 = 0.1 A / 2.95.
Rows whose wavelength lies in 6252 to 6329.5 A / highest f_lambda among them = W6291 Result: 3.356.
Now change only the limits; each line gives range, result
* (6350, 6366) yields 3.117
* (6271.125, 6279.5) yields 2.938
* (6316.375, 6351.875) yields 3.33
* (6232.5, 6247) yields 3.034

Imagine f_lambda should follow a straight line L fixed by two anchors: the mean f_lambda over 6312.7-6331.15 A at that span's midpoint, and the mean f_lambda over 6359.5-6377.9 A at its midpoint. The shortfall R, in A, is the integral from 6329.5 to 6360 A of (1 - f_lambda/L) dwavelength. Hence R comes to 1.1 A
